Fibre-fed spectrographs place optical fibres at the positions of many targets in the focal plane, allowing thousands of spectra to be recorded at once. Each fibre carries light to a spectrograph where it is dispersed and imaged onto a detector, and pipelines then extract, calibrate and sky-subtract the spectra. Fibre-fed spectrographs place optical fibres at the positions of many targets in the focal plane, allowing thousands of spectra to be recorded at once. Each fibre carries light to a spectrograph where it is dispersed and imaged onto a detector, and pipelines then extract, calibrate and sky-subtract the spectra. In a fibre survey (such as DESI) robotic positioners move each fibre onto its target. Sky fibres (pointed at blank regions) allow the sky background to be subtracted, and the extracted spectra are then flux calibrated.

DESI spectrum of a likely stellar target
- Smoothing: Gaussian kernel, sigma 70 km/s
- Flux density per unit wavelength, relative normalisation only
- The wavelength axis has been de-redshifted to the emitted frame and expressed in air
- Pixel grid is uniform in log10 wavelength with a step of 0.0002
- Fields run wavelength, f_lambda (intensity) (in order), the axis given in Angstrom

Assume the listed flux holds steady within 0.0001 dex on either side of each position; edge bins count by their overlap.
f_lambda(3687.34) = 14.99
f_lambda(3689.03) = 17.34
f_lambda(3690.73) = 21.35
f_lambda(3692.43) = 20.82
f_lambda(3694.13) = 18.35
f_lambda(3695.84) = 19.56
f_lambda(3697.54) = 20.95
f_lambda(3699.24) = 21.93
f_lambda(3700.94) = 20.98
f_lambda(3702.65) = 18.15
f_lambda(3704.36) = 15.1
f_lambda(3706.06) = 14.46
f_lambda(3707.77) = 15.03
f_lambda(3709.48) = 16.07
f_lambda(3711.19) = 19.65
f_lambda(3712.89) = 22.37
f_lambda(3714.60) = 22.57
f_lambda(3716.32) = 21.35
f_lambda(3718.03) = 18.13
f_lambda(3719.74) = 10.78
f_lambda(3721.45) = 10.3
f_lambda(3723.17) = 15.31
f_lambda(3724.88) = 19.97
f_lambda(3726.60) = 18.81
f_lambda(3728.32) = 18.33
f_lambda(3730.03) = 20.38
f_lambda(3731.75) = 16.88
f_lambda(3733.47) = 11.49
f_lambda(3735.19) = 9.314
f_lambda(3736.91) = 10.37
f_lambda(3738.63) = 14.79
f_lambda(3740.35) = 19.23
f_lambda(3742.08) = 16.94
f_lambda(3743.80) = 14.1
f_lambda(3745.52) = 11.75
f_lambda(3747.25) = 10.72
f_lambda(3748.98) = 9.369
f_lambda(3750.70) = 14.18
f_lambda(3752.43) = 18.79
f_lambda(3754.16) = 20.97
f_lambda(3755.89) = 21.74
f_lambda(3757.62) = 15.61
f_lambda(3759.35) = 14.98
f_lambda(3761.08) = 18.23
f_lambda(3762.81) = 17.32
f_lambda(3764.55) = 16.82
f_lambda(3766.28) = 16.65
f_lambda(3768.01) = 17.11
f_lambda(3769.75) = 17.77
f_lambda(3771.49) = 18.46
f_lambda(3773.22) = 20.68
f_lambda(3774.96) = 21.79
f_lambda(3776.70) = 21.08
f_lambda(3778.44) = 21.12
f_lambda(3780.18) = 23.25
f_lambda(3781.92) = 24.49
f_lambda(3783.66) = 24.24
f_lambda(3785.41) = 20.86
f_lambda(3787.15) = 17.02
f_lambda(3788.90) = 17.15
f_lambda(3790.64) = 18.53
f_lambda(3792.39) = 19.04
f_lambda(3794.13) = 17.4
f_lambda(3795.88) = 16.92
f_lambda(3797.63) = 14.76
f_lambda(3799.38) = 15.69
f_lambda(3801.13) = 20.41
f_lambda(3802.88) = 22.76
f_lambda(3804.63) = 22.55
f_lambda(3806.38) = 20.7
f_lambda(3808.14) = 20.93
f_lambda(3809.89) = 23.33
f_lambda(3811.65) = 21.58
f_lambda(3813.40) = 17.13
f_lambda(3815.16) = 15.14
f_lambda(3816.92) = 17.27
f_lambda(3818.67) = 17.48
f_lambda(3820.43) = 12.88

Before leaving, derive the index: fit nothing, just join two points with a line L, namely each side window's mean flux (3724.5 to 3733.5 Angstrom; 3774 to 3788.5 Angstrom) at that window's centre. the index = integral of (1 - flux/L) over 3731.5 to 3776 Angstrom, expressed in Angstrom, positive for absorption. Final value 8.5 Angstrom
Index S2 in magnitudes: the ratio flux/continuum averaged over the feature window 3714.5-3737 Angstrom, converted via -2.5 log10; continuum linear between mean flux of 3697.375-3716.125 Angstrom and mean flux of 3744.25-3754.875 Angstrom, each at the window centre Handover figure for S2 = 0.06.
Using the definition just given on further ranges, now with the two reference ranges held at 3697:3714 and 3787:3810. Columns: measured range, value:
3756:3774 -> 0.08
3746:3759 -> 0.19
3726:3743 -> 0.19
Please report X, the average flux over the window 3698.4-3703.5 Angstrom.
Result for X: 20.3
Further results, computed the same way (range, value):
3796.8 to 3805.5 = 19.3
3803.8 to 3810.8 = 21.9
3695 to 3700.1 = 20.9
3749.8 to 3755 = 17.9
